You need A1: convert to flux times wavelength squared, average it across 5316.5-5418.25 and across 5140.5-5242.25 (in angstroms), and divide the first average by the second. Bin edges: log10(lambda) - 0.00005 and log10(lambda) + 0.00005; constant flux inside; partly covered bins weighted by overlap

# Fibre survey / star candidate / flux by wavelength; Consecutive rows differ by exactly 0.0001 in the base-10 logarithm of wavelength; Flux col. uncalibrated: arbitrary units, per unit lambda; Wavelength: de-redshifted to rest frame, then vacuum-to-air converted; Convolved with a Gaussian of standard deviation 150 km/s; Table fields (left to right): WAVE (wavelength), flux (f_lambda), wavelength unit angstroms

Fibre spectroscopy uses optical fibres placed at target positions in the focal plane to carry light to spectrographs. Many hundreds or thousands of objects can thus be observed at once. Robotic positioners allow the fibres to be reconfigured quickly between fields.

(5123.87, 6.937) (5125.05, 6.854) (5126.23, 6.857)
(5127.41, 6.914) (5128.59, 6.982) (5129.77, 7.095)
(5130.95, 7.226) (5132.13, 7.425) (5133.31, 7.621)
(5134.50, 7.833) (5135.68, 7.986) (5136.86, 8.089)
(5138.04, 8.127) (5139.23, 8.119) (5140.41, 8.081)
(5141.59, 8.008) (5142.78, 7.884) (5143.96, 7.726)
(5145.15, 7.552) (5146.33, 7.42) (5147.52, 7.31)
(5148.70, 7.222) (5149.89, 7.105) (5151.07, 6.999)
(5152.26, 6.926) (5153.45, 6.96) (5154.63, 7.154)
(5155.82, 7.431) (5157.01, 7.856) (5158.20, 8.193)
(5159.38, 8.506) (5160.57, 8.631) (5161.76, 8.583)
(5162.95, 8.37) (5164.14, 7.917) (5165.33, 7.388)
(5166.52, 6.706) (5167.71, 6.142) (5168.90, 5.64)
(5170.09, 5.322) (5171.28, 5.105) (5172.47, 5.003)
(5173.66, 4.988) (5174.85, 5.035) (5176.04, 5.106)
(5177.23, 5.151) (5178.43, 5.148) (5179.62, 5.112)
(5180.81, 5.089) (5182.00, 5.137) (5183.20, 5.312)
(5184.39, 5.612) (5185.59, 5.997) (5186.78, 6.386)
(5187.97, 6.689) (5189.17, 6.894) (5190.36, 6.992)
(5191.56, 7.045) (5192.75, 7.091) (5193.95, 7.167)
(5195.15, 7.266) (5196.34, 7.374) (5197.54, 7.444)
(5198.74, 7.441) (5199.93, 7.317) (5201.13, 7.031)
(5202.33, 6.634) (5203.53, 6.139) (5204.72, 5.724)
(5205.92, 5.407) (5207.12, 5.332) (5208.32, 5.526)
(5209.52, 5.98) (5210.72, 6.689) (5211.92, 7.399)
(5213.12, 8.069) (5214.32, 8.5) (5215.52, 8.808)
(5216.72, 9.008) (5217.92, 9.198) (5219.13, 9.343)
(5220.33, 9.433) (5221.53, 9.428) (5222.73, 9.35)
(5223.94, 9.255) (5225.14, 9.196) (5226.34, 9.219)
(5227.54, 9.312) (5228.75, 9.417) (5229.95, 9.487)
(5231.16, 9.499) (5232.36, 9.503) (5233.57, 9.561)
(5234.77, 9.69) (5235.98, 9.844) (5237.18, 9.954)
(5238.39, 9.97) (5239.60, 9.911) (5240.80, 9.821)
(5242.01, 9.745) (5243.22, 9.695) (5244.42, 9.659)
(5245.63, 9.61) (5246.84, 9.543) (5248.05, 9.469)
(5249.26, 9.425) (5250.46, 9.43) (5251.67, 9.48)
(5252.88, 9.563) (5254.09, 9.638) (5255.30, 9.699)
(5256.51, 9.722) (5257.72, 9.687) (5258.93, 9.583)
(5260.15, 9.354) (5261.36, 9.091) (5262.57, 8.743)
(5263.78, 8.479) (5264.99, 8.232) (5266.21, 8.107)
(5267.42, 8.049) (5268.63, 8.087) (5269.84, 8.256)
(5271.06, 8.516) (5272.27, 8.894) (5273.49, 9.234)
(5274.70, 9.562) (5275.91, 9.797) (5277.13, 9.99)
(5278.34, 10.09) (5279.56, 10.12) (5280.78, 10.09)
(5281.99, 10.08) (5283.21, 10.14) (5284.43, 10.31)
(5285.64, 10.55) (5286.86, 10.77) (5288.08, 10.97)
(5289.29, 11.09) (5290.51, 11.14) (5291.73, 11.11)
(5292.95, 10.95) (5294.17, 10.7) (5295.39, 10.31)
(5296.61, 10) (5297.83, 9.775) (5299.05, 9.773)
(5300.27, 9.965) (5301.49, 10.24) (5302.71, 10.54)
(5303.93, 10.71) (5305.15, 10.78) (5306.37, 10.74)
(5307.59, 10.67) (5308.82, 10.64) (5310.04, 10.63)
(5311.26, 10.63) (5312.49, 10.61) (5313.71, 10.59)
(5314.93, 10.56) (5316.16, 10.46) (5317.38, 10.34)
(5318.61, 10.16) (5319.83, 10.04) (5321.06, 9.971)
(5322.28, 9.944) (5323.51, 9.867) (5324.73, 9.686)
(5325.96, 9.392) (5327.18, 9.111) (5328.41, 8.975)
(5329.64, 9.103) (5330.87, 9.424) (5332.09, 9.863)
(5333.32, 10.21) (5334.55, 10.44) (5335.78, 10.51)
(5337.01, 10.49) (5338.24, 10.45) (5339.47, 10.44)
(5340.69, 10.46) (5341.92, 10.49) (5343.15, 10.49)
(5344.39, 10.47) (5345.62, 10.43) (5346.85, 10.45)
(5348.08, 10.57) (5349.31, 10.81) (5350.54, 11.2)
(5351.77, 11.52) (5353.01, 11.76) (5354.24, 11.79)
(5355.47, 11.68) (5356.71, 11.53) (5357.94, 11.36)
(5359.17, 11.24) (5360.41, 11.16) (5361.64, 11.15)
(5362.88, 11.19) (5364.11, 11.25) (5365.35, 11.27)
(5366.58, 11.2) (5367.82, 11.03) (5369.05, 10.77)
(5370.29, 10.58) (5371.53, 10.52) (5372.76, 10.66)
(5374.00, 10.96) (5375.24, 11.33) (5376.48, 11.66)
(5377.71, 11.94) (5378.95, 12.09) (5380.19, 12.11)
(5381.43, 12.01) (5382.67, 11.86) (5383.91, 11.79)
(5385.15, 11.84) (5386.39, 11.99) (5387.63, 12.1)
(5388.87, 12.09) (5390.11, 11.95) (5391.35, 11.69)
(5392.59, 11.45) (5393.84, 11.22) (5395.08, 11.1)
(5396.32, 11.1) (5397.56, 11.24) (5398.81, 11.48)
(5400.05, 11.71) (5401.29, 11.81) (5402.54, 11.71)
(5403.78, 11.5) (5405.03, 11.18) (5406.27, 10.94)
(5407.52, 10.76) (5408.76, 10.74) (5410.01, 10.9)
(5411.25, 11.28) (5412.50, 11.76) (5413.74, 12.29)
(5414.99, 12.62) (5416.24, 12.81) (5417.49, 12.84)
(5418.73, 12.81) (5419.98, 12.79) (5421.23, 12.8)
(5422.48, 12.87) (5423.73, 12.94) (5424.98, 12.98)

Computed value 1.58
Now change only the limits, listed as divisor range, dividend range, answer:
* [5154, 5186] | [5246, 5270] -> 1.48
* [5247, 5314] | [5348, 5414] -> 1.20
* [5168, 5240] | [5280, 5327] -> 1.47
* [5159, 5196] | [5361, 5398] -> 1.95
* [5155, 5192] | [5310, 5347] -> 1.68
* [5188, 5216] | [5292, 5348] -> 1.55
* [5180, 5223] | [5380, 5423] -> 1.80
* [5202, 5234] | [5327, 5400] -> 1.43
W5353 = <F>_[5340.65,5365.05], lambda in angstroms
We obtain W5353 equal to 11.1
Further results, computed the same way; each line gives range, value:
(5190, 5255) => 8.48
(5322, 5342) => 9.92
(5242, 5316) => 9.87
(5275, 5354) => 10.4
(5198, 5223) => 7.49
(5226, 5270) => 9.35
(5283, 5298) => 10.6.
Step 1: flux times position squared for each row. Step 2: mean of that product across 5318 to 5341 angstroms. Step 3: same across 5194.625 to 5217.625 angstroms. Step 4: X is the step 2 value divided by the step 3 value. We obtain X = 1.48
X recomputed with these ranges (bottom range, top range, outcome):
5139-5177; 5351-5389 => 1.76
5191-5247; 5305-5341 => 1.26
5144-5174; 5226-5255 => 1.40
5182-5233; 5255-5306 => 1.33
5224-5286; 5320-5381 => 1.18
